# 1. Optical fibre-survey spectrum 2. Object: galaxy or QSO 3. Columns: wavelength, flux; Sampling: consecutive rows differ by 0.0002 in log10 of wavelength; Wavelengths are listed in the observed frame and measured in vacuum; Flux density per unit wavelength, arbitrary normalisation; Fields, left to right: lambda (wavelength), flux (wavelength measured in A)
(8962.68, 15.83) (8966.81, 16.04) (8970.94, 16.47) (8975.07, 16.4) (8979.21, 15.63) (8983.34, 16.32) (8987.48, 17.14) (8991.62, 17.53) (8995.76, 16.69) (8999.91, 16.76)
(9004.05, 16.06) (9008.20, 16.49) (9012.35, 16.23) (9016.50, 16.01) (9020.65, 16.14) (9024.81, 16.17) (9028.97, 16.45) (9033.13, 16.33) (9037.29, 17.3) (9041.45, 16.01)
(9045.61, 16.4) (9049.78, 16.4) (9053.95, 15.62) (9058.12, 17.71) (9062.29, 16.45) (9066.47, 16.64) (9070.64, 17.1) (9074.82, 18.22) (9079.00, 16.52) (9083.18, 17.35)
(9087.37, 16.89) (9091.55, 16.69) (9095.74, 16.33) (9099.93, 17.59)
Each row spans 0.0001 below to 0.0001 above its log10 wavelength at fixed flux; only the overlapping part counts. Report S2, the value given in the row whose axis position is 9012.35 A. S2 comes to 16.23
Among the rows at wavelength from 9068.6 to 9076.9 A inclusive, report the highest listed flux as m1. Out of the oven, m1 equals 18.22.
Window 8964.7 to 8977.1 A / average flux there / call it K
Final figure 16.3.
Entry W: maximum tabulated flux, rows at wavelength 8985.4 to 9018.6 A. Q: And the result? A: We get 17.53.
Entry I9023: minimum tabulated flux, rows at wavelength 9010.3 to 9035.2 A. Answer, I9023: 16.01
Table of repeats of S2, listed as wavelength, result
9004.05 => 16.06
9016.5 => 16.01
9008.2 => 16.49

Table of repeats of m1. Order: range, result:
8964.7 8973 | 16.47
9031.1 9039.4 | 17.3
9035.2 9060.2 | 17.71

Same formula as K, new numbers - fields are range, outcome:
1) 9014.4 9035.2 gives 16.2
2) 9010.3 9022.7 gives 16.1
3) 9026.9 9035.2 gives 16.4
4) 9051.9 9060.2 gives 16.7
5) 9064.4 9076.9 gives 17.3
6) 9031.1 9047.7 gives 16.5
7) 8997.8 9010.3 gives 16.4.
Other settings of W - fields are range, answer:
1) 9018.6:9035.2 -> 16.45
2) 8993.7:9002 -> 16.76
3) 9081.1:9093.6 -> 17.35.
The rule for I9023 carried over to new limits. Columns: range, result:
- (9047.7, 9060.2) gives 15.62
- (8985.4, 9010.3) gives 16.06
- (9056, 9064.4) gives 16.45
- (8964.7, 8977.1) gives 16.04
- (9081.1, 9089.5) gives 16.89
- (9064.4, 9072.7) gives 16.64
